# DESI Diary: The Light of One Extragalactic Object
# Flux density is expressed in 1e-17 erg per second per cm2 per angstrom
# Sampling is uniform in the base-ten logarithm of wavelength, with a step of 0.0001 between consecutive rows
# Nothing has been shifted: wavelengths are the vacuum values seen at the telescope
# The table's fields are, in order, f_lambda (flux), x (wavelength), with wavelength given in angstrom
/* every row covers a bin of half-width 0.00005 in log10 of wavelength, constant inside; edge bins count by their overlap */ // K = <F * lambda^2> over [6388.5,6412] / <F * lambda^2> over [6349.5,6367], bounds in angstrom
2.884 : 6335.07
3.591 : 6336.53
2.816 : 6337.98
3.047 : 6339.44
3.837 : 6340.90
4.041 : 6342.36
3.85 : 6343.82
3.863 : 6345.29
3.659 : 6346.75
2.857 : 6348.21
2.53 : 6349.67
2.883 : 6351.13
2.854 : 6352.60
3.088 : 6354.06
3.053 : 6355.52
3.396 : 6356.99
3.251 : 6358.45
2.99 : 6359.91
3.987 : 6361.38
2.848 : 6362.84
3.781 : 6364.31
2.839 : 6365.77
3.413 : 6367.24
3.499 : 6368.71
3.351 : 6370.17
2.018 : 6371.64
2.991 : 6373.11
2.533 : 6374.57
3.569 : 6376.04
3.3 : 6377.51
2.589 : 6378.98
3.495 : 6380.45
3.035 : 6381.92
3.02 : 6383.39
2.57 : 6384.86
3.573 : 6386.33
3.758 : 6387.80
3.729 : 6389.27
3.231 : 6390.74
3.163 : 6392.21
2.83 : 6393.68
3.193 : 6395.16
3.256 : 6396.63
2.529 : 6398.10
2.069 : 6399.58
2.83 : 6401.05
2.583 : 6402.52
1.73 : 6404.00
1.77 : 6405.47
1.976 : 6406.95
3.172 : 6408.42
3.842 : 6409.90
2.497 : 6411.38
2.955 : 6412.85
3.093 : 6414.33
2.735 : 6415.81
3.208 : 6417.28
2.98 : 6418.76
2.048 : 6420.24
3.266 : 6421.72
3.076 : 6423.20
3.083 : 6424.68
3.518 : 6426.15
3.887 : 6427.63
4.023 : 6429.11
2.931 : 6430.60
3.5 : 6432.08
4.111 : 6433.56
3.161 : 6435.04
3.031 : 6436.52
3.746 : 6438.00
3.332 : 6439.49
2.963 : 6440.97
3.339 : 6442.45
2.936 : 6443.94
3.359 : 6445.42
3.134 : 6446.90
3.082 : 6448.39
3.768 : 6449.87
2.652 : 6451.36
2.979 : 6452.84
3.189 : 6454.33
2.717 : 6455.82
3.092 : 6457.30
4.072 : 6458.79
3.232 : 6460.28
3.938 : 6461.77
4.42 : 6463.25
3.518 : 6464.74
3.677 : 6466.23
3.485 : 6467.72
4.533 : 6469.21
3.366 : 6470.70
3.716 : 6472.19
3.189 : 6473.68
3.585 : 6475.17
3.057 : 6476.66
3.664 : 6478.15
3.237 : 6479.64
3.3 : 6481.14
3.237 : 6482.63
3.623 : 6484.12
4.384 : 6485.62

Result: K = 0.89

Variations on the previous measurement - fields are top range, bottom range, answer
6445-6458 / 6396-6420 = 1.17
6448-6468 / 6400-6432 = 1.19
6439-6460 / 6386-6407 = 1.15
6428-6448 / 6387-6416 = 1.19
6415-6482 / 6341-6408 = 1.12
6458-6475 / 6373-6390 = 1.20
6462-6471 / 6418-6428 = 1.27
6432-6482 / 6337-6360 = 1.08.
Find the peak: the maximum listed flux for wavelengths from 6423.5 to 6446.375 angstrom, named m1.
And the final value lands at 4.111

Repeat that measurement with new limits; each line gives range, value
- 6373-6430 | 4.023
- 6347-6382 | 3.987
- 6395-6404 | 3.256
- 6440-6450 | 3.768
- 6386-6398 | 3.758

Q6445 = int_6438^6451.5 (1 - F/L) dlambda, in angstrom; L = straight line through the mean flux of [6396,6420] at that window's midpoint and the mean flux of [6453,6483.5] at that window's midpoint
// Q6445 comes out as -0.2 angstrom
